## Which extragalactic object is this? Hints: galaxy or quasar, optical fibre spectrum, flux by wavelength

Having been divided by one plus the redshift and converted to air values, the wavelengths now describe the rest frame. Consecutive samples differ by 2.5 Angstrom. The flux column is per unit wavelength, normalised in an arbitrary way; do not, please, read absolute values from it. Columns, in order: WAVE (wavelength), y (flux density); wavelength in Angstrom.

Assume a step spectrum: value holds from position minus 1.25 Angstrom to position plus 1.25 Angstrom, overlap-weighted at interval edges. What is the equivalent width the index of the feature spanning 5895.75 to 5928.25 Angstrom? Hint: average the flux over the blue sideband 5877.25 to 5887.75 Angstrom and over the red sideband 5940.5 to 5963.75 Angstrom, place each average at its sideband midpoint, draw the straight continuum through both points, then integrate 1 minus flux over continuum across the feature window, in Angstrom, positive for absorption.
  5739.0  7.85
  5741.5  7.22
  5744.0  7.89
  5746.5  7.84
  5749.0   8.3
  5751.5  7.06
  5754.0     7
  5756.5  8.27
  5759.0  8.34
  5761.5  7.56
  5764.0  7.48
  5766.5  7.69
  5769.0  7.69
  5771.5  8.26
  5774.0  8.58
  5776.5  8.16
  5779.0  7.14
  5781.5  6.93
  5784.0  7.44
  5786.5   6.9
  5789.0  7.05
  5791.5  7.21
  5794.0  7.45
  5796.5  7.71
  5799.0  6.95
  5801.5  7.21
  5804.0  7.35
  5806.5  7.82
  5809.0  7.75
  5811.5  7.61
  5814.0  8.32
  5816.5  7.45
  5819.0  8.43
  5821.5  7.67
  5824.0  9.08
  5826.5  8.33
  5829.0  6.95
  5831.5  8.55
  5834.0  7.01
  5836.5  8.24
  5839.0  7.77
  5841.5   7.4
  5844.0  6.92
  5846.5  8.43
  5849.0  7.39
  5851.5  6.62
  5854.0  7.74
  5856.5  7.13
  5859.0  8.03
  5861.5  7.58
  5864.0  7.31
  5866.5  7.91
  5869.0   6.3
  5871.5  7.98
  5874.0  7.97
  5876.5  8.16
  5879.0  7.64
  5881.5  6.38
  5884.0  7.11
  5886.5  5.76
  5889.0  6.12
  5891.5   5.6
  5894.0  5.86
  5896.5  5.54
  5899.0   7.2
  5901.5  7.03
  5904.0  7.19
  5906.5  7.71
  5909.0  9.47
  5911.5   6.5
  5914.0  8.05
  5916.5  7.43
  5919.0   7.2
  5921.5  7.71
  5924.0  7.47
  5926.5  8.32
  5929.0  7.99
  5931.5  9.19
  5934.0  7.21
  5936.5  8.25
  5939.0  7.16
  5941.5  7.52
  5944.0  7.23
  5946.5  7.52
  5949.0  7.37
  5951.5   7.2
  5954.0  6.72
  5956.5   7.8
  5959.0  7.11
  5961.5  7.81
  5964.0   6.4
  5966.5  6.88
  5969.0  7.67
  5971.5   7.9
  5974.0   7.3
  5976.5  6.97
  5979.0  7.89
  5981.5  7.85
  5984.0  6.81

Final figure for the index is -2.2 Angstrom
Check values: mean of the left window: 6.79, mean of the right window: 7.32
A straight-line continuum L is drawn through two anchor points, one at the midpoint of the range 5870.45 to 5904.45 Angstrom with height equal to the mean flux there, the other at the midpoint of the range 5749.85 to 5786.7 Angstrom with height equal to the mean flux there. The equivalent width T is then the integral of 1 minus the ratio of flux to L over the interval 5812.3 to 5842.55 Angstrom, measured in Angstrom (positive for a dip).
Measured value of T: -2.9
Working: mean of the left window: 7.66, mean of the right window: 6.81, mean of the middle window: 7.93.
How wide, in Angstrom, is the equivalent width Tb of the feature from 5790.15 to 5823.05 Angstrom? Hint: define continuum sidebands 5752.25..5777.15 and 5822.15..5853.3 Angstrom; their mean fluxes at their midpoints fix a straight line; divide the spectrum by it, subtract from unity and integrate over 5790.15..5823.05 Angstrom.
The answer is 0.7 Angstrom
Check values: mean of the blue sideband 7.88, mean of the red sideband 7.72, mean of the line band 7.62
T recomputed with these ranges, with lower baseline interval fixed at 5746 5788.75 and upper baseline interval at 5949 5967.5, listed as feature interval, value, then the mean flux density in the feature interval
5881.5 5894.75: 2.2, 6.13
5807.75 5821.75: -0.6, 7.89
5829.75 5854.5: -0.4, 7.59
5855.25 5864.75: -0.1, 7.52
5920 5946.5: -2.1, 7.79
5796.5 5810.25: 0.2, 7.44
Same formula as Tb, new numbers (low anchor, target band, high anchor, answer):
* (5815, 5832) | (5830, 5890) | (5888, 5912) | 0.6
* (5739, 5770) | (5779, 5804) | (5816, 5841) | 2.0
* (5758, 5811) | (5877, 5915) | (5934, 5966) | 2.6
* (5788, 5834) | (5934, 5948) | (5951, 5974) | -0.3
